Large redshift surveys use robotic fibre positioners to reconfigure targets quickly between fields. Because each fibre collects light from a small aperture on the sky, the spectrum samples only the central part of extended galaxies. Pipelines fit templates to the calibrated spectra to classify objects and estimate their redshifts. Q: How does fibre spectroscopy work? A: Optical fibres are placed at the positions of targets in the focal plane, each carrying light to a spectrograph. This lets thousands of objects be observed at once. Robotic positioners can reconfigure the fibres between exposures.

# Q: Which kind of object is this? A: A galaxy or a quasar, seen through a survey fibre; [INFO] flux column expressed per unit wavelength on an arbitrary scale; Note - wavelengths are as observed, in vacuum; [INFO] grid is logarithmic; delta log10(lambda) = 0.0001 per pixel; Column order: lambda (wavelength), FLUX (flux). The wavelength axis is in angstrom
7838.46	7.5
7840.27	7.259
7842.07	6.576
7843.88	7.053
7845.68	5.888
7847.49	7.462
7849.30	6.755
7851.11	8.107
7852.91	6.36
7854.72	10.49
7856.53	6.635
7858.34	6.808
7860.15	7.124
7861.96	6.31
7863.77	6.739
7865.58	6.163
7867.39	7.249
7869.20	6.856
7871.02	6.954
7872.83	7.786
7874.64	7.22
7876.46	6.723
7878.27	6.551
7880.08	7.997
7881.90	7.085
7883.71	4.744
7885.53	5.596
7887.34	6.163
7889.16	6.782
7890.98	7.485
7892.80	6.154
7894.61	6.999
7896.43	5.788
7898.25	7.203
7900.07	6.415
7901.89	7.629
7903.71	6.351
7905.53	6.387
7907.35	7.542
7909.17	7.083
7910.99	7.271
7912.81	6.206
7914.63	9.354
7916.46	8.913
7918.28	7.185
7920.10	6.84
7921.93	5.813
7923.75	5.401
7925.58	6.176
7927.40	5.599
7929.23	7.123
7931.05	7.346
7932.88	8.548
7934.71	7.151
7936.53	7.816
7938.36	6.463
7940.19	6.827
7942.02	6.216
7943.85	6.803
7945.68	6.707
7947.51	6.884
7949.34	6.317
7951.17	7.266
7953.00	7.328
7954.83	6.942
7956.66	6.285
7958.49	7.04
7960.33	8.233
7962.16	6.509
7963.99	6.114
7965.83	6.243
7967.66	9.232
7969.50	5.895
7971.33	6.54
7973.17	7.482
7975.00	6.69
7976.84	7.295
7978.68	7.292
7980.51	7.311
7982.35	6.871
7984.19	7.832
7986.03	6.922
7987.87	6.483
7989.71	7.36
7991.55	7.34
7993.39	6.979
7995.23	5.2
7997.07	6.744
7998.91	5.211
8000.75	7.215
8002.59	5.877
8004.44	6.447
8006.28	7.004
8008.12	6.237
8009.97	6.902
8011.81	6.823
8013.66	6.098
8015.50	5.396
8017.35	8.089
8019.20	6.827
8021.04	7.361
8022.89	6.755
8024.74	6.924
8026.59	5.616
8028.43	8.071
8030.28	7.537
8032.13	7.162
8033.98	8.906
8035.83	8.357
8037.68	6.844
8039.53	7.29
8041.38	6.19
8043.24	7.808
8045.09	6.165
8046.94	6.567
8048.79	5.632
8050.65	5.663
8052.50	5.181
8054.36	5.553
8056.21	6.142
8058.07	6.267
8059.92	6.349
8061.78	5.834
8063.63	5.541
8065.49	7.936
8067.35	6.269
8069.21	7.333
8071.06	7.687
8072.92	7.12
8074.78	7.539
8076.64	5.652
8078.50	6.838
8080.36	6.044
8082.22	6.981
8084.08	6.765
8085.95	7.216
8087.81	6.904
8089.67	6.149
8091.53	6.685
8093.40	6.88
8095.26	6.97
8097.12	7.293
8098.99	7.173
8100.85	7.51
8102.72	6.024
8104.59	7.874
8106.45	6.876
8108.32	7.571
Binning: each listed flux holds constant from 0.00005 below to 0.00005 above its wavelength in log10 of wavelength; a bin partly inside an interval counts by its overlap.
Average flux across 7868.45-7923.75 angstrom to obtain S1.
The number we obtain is 6.88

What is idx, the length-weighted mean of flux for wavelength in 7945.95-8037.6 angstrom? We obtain 6.93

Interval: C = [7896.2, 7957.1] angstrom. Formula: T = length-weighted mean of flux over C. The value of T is 6.93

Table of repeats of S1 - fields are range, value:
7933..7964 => 6.94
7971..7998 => 6.96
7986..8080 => 6.69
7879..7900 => 6.54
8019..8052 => 6.96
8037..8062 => 6.25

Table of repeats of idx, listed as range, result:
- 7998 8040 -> 6.91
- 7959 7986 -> 7.1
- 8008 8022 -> 6.74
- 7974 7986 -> 7.2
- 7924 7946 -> 6.86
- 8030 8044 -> 7.5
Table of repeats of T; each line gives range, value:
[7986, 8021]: 6.6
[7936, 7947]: 6.77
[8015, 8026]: 6.91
